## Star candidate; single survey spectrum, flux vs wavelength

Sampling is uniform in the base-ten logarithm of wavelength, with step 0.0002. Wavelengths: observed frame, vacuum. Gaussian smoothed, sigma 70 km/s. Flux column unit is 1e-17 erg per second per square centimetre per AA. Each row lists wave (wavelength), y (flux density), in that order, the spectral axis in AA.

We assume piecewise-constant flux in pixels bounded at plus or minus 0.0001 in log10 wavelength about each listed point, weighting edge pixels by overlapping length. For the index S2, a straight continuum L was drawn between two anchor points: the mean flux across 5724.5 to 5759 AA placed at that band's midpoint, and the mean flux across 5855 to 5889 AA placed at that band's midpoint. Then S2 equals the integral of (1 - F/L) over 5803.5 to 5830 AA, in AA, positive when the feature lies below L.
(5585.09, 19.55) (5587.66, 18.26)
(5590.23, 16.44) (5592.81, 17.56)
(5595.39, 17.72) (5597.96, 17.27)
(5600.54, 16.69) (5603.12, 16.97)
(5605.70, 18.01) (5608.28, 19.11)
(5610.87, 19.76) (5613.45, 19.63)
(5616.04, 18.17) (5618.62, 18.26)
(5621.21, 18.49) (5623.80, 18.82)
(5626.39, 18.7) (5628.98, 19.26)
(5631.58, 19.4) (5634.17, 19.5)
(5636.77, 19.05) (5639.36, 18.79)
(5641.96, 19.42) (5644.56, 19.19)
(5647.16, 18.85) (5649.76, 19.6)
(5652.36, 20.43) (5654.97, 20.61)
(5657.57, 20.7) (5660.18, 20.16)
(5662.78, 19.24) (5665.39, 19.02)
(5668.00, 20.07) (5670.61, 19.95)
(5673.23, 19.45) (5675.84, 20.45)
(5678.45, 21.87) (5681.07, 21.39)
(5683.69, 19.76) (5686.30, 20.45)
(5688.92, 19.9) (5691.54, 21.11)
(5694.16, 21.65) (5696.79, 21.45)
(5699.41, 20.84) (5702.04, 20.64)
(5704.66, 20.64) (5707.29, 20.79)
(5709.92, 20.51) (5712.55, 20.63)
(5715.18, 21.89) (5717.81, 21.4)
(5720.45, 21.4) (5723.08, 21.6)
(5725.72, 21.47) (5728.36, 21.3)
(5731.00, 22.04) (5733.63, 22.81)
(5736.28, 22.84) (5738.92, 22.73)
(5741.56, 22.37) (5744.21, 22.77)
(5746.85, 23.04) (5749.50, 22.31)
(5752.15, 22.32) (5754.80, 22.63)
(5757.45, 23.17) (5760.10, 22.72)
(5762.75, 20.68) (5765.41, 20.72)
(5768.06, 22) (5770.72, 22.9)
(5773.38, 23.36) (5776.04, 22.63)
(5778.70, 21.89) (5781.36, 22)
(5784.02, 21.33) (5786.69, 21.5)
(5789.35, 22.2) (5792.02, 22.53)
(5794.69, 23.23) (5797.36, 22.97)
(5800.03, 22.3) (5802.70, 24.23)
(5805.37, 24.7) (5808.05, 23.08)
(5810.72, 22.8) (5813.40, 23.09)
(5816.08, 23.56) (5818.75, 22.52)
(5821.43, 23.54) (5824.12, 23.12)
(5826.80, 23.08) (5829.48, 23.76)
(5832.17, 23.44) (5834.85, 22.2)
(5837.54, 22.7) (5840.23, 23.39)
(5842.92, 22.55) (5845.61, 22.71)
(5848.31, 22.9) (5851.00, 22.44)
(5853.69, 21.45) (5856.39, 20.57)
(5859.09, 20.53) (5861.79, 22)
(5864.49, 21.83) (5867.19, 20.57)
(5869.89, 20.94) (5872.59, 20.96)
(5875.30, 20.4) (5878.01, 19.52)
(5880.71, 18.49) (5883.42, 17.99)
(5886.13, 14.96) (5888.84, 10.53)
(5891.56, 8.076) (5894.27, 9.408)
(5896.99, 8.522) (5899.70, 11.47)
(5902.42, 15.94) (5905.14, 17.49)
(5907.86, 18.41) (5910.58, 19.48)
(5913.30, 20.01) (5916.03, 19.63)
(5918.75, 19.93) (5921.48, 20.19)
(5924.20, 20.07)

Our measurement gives -3.3 AA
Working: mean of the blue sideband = 22.5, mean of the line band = 23.3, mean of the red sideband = 19.5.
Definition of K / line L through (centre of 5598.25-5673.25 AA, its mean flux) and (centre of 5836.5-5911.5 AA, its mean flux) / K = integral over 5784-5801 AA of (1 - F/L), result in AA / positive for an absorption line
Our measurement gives -3.4 AA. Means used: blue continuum 19.1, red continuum 18.4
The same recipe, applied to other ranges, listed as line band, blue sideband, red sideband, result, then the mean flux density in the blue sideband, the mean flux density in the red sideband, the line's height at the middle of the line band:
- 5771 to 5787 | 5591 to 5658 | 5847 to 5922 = -3.4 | 18.8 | 18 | 18.3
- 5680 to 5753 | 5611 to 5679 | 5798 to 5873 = -3.0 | 19.5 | 22.6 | 20.6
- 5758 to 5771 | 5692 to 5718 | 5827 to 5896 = -0.8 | 21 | 19.8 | 20.5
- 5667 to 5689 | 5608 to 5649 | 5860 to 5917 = -2.1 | 19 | 17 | 18.6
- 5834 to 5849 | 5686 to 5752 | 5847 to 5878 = -1.0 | 21.6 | 21.2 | 21.3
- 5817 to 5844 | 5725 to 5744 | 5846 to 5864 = -1.5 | 22.3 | 21.7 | 21.8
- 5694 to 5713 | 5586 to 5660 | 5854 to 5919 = -2.6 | 18.8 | 17.4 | 18.4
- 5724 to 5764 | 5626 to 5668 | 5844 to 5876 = -3.8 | 19.5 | 21.5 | 20.4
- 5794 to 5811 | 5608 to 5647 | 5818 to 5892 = -2.5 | 19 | 20.7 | 20.3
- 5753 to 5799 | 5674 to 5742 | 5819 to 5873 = -1.1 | 21.3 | 22.3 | 21.8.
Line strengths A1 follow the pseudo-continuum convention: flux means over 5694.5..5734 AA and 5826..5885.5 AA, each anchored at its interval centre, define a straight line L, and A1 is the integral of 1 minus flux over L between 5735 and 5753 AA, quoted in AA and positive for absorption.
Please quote -1.1 AA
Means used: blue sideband 21.3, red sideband 21.5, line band 22.6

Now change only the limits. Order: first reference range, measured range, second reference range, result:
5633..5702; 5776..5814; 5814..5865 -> -1.3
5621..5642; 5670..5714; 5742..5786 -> -0.4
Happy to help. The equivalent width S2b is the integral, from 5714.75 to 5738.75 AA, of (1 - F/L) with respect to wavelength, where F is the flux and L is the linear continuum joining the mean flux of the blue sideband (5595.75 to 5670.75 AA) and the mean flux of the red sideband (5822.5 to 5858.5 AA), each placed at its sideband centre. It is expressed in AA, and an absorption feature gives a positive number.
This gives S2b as -1.5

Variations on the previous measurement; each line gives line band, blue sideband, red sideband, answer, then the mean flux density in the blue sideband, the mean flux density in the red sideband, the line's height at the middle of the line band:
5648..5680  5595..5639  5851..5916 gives -3.1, 18.5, 17.5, 18.4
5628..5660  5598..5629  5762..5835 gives -0.8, 18.4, 22.7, 19.1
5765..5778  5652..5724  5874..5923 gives -2.5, 20.6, 16.1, 18.9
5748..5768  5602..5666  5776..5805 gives -0.2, 19.2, 22.5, 21.8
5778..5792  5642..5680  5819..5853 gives 0.1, 20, 22.9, 22.1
